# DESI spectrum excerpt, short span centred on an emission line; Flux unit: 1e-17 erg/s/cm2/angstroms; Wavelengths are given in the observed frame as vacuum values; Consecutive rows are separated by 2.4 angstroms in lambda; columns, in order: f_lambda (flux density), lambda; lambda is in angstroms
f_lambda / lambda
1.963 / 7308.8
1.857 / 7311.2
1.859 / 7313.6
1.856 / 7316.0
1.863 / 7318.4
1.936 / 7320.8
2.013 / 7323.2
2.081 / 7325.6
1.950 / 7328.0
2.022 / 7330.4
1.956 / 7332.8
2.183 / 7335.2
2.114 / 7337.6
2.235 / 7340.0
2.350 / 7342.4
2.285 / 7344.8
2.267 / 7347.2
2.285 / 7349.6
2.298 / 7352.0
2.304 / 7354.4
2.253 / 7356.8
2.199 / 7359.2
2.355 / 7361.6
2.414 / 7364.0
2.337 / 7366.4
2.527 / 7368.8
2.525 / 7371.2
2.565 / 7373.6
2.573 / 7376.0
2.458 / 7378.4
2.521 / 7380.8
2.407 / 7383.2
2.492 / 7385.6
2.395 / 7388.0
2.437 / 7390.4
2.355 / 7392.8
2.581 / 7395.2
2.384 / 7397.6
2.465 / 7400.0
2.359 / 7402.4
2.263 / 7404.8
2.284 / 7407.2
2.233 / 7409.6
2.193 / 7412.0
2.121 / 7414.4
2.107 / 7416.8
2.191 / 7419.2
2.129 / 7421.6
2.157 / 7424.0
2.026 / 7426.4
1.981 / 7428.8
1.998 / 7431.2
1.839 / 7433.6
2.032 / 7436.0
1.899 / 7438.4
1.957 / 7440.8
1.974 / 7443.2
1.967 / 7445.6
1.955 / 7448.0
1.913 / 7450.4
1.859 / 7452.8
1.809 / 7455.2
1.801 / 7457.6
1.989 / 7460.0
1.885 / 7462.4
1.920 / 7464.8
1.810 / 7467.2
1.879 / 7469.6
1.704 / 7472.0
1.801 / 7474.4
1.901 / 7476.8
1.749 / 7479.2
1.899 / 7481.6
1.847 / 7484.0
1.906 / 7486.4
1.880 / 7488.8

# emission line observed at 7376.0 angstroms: Mg II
